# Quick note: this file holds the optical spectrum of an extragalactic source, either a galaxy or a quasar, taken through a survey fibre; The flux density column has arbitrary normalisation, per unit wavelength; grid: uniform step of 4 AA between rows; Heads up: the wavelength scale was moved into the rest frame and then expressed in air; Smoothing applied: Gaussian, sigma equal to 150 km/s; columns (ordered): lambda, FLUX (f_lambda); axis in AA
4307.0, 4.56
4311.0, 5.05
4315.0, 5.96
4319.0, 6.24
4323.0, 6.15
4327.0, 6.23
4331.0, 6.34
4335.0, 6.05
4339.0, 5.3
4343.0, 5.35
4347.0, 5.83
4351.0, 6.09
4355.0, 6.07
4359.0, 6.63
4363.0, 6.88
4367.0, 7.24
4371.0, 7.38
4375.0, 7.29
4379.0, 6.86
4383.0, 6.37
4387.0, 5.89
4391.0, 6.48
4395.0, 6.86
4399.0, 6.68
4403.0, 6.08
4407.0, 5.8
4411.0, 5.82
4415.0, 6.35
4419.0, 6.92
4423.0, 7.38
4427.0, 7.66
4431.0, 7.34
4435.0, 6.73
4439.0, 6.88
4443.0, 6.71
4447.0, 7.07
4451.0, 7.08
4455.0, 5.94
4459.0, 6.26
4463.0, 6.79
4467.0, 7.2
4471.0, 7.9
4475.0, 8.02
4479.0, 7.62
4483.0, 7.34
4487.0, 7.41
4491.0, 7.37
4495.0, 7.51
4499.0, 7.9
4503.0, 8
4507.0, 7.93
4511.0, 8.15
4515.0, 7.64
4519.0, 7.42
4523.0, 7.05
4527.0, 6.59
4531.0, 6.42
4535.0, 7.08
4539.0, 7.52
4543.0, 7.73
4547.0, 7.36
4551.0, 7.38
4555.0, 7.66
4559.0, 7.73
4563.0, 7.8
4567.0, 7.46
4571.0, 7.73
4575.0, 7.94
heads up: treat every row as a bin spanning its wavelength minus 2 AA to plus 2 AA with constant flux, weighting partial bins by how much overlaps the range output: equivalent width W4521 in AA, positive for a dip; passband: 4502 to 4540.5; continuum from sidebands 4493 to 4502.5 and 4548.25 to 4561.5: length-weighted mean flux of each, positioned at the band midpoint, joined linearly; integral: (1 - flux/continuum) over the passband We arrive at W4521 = 1.6 AA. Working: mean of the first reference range 7.75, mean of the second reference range 7.58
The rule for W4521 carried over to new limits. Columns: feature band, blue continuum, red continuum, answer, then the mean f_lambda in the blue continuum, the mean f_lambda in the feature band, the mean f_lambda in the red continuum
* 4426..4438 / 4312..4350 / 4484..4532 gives -0.7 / 5.92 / 7.18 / 7.47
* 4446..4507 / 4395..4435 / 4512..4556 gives -2.9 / 6.68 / 7.32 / 7.27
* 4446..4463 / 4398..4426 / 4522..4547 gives 0.3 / 6.47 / 6.58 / 7.09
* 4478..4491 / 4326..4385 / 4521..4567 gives -0.8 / 6.4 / 7.43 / 7.31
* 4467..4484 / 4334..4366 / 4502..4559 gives -1.6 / 6.06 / 7.68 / 7.42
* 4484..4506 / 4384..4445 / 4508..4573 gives -1.5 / 6.63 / 7.64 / 7.43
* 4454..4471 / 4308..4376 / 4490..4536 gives 0.8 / 6.2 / 6.74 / 7.43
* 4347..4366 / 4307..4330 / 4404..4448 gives -0.7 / 5.83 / 6.4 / 6.76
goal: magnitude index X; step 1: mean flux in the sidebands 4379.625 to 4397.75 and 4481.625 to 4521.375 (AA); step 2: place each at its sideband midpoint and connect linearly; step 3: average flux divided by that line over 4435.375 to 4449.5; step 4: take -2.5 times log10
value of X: 0.02 mag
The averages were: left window 6.45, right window 7.67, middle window 6.88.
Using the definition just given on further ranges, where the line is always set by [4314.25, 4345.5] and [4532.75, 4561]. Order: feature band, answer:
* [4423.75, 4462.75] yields -0.02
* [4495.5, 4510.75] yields -0.11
